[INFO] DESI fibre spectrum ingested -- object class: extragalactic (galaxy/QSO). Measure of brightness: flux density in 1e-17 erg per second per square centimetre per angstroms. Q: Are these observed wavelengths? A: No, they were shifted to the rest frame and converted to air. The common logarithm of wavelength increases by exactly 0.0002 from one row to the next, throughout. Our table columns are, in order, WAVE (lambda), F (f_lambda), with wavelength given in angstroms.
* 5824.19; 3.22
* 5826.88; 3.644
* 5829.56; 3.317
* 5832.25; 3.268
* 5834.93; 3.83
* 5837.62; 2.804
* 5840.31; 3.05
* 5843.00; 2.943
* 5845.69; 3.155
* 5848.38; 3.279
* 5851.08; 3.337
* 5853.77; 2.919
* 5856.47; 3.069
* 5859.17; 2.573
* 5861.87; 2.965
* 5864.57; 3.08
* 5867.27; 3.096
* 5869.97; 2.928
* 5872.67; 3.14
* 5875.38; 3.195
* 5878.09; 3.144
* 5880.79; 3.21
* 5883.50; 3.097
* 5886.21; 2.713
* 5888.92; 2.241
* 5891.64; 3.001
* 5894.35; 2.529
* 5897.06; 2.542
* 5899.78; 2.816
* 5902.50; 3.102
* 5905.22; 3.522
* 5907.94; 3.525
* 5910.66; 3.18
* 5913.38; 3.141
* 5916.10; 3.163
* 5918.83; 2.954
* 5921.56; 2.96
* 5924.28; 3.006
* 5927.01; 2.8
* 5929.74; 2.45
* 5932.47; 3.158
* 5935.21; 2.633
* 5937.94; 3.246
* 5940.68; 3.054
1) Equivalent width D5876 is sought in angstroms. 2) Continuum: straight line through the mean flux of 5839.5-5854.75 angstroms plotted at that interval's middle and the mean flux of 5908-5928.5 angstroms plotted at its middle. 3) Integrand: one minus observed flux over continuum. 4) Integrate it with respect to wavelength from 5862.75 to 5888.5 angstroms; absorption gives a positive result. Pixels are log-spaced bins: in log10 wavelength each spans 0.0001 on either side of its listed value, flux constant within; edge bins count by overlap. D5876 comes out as 0.5 angstroms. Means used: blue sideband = 3.12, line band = 3.04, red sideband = 3.06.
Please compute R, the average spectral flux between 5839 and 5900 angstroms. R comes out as 2.96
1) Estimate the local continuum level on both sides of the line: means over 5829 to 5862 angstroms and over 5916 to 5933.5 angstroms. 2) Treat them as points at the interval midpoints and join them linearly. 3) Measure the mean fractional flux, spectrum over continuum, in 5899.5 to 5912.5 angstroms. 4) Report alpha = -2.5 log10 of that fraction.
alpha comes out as -0.11 mag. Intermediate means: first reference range 3.12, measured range 3.26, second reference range 2.91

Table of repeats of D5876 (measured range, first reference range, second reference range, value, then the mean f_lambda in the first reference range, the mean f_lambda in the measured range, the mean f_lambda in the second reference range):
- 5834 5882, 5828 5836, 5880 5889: 1.2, 3.47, 3.09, 2.87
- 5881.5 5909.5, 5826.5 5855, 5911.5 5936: 1.0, 3.22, 2.92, 2.93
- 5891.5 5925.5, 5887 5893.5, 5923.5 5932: -4.3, 2.62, 3.04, 2.78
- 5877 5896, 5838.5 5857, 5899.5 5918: 2.0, 3.1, 2.84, 3.22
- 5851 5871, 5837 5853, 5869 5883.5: 0.9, 3.1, 2.98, 3.13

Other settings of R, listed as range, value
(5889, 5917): 3.01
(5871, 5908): 2.96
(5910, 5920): 3.11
